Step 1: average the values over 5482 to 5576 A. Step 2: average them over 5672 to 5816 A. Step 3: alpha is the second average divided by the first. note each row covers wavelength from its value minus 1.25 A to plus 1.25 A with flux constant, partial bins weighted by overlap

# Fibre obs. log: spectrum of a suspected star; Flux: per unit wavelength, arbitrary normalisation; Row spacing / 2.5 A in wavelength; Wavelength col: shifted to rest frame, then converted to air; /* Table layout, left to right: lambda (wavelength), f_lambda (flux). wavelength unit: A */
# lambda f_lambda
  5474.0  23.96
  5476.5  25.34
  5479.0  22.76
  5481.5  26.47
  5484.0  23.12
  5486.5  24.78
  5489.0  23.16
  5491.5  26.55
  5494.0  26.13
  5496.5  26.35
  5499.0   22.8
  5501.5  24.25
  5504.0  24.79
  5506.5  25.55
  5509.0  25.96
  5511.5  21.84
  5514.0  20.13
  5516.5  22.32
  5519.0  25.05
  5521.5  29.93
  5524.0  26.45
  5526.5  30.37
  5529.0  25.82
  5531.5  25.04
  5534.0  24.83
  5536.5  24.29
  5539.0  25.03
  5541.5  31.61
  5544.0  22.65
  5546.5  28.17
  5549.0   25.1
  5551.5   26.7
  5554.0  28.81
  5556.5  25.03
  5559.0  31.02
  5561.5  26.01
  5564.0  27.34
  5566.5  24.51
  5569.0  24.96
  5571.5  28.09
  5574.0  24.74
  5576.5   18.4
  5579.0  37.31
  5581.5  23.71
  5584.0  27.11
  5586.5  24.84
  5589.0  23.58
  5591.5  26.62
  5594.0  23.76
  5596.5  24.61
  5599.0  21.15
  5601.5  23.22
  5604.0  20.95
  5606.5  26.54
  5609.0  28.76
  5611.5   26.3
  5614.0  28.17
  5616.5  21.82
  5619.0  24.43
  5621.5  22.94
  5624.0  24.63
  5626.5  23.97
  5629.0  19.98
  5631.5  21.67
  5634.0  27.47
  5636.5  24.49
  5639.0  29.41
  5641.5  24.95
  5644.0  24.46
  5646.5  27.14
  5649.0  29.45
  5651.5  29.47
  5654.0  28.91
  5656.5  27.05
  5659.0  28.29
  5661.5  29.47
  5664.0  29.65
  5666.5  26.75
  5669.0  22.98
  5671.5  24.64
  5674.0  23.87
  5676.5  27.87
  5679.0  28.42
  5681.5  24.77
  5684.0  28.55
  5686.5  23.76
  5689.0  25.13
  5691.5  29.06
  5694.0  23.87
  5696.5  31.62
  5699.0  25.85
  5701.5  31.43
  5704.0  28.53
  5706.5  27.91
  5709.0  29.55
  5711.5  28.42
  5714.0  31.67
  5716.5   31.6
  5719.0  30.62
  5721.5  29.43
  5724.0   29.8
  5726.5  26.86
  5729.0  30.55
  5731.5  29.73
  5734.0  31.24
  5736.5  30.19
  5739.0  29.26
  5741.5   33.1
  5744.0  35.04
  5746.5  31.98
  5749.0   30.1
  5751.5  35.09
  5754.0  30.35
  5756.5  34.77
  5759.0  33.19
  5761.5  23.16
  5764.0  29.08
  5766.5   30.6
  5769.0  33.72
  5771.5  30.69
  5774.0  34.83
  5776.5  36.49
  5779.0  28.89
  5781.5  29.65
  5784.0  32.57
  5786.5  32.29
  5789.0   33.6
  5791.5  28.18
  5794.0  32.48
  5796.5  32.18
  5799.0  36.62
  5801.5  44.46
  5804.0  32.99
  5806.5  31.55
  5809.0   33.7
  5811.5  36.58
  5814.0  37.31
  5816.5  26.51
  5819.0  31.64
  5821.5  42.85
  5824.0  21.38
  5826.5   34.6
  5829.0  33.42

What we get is 1.2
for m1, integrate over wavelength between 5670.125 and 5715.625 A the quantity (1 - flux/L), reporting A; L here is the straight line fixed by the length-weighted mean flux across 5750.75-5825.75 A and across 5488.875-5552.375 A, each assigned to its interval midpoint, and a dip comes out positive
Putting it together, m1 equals 3.8 A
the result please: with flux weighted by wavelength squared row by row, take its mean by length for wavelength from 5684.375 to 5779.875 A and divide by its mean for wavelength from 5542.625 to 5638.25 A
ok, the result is 1.26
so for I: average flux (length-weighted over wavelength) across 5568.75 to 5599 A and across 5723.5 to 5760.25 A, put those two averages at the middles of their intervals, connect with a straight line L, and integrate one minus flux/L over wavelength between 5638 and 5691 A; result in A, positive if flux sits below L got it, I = 2.9 A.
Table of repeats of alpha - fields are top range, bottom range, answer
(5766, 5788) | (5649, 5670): 1.15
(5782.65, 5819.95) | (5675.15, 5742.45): 1.16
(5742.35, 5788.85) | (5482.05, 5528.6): 1.27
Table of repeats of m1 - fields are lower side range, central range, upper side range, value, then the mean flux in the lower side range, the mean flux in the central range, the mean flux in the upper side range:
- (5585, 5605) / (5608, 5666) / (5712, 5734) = -1.0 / 23.7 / 26.2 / 30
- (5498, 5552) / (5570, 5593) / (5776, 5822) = 0.9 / 25.4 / 26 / 33.5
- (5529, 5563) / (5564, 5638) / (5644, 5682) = 5.4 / 26.5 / 24.8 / 27.2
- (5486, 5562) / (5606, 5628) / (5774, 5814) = 2.5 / 25.7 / 25.2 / 33.6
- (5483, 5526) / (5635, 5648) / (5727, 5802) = 1.1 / 24.8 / 26.2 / 32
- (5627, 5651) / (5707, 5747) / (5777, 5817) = -0.9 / 25.5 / 30.5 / 33.3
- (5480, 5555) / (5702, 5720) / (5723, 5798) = 0.2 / 25.4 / 29.8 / 31.3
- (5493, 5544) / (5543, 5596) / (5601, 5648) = -2.1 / 25.4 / 26.1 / 24.9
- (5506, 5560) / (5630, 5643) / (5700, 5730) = 1.2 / 26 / 25.5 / 29.7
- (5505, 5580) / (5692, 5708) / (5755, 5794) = 0.8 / 26.1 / 28.3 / 31.5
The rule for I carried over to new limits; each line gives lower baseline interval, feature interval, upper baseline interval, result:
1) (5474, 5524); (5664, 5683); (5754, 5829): 2.2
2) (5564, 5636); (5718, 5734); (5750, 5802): 0.3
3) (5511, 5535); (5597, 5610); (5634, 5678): 1.1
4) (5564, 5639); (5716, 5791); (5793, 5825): 0.7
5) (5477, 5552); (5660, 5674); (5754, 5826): 1.3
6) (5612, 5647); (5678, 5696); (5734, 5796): 0.8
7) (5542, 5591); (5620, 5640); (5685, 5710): 2.0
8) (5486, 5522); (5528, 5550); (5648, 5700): -0.7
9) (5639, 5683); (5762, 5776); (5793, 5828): 0.2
